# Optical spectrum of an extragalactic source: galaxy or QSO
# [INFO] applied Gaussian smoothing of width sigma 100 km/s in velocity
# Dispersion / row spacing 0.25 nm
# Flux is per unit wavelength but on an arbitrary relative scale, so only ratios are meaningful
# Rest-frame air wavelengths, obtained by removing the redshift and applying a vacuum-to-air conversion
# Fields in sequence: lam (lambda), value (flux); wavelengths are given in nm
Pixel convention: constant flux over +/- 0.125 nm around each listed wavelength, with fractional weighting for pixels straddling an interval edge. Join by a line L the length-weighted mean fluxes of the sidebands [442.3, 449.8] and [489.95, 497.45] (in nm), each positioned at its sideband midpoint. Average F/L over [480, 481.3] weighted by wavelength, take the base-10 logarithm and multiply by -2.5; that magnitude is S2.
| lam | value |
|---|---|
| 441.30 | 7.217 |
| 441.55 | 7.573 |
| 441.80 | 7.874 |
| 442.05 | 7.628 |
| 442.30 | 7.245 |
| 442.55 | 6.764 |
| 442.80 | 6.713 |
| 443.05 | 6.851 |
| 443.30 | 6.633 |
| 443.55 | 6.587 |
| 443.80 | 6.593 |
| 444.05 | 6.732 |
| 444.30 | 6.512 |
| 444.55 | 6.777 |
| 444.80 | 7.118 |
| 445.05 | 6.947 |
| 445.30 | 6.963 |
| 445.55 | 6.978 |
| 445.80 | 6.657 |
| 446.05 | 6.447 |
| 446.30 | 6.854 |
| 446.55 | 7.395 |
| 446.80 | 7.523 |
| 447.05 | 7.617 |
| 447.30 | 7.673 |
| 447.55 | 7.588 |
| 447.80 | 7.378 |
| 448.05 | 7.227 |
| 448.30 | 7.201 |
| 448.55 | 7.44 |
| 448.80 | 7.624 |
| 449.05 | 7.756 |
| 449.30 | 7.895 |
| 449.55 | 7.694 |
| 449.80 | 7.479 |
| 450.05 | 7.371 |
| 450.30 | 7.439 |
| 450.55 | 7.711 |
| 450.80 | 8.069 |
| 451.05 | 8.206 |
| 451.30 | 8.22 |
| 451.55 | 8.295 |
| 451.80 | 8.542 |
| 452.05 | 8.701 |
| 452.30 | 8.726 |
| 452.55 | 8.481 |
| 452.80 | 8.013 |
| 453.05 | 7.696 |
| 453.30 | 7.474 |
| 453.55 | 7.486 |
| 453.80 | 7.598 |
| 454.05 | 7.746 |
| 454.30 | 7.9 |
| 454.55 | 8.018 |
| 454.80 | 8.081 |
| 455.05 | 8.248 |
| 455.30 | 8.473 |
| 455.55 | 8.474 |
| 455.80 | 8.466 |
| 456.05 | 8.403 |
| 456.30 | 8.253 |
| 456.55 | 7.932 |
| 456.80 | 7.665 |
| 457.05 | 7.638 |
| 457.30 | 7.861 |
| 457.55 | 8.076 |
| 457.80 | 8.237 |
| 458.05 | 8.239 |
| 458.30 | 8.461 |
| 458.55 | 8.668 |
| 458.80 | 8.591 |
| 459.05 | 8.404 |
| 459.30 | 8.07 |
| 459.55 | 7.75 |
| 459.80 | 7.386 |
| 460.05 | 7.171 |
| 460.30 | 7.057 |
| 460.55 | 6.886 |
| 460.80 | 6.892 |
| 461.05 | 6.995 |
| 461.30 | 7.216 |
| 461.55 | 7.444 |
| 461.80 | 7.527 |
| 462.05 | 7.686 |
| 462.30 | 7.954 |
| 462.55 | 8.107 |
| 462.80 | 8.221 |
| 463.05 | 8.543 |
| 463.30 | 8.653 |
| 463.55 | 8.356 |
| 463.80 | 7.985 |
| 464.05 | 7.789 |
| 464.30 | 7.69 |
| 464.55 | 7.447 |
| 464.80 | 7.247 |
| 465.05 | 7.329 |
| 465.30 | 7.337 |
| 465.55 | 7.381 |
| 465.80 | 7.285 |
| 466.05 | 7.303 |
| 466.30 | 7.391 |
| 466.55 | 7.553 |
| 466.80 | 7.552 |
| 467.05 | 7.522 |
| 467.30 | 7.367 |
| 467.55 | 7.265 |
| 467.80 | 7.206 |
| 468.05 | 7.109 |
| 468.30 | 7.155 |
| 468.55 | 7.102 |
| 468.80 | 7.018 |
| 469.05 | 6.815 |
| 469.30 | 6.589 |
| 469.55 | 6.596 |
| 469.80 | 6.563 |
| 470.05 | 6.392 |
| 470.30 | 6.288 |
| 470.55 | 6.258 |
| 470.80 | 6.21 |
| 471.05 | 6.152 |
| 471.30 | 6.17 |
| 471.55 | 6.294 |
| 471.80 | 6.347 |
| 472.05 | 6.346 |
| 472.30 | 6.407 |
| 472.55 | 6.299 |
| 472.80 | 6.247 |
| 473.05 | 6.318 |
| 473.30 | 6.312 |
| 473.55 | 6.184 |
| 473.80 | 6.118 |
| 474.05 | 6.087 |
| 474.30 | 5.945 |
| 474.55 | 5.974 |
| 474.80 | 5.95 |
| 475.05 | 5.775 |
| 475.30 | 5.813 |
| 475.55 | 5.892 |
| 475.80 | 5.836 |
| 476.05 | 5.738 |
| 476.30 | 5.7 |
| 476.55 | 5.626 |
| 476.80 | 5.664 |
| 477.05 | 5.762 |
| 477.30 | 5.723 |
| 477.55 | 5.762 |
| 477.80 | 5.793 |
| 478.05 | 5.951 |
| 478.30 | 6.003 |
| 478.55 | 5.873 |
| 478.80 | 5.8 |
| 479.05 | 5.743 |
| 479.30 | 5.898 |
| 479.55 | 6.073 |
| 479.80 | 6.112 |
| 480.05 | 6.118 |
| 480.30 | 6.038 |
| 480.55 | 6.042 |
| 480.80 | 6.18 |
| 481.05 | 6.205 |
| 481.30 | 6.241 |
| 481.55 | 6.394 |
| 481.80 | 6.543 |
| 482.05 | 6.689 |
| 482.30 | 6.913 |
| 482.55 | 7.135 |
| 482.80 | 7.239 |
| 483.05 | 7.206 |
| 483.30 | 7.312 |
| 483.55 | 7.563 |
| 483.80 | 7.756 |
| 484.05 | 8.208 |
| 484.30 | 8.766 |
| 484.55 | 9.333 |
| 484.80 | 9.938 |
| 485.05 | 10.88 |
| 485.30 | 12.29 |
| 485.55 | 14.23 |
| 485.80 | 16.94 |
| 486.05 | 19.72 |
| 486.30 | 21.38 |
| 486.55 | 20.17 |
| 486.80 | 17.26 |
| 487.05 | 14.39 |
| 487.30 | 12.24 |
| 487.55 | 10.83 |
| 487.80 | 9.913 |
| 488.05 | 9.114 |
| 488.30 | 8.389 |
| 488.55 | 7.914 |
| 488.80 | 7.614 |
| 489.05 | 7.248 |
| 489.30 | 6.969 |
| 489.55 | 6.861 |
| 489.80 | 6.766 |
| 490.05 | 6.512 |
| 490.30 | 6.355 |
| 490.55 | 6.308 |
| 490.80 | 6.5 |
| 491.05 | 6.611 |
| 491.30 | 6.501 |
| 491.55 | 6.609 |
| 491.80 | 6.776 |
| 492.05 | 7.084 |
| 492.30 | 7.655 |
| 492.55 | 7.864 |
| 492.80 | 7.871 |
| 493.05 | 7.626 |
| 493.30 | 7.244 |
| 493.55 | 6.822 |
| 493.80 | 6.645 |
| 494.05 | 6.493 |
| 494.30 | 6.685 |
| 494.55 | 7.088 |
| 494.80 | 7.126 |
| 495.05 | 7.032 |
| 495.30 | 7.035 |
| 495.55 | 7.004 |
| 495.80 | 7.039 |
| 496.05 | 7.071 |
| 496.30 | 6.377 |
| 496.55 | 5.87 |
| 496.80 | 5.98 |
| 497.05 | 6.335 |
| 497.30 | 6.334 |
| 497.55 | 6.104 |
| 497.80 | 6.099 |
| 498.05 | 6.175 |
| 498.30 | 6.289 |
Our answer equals 0.13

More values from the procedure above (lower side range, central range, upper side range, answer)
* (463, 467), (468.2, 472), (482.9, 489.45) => 0.29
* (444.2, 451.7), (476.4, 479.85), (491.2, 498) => 0.20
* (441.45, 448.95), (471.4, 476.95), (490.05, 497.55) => 0.15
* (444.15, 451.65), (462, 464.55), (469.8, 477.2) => -0.22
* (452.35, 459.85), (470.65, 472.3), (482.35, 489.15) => 0.47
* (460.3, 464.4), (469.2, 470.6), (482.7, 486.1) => 0.31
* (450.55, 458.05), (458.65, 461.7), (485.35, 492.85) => 0.13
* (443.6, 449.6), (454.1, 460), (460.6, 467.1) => -0.09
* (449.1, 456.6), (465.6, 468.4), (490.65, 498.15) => 0.04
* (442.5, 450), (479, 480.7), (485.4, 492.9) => 0.48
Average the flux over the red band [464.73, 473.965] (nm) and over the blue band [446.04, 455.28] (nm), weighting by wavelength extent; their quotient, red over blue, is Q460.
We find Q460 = 0.87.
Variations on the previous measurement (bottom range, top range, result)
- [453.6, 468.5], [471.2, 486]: 0.90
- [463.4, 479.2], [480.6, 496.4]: 1.32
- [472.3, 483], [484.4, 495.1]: 1.55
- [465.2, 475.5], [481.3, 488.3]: 1.64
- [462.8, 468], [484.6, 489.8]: 1.58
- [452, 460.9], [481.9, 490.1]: 1.30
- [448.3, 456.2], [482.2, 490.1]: 1.32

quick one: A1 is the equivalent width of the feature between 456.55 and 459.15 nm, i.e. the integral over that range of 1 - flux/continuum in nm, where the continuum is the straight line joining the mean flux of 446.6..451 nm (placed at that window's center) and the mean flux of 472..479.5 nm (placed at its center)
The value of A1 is -0.422 nm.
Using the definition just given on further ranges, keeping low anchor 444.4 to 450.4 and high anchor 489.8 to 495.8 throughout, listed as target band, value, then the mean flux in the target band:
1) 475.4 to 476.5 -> 0.20 nm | 5.78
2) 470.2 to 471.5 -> 0.16 nm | 6.22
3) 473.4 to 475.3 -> 0.29 nm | 6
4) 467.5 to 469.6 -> 0.04 nm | 6.99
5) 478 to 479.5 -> 0.25 nm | 5.88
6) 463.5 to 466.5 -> -0.16 nm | 7.52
